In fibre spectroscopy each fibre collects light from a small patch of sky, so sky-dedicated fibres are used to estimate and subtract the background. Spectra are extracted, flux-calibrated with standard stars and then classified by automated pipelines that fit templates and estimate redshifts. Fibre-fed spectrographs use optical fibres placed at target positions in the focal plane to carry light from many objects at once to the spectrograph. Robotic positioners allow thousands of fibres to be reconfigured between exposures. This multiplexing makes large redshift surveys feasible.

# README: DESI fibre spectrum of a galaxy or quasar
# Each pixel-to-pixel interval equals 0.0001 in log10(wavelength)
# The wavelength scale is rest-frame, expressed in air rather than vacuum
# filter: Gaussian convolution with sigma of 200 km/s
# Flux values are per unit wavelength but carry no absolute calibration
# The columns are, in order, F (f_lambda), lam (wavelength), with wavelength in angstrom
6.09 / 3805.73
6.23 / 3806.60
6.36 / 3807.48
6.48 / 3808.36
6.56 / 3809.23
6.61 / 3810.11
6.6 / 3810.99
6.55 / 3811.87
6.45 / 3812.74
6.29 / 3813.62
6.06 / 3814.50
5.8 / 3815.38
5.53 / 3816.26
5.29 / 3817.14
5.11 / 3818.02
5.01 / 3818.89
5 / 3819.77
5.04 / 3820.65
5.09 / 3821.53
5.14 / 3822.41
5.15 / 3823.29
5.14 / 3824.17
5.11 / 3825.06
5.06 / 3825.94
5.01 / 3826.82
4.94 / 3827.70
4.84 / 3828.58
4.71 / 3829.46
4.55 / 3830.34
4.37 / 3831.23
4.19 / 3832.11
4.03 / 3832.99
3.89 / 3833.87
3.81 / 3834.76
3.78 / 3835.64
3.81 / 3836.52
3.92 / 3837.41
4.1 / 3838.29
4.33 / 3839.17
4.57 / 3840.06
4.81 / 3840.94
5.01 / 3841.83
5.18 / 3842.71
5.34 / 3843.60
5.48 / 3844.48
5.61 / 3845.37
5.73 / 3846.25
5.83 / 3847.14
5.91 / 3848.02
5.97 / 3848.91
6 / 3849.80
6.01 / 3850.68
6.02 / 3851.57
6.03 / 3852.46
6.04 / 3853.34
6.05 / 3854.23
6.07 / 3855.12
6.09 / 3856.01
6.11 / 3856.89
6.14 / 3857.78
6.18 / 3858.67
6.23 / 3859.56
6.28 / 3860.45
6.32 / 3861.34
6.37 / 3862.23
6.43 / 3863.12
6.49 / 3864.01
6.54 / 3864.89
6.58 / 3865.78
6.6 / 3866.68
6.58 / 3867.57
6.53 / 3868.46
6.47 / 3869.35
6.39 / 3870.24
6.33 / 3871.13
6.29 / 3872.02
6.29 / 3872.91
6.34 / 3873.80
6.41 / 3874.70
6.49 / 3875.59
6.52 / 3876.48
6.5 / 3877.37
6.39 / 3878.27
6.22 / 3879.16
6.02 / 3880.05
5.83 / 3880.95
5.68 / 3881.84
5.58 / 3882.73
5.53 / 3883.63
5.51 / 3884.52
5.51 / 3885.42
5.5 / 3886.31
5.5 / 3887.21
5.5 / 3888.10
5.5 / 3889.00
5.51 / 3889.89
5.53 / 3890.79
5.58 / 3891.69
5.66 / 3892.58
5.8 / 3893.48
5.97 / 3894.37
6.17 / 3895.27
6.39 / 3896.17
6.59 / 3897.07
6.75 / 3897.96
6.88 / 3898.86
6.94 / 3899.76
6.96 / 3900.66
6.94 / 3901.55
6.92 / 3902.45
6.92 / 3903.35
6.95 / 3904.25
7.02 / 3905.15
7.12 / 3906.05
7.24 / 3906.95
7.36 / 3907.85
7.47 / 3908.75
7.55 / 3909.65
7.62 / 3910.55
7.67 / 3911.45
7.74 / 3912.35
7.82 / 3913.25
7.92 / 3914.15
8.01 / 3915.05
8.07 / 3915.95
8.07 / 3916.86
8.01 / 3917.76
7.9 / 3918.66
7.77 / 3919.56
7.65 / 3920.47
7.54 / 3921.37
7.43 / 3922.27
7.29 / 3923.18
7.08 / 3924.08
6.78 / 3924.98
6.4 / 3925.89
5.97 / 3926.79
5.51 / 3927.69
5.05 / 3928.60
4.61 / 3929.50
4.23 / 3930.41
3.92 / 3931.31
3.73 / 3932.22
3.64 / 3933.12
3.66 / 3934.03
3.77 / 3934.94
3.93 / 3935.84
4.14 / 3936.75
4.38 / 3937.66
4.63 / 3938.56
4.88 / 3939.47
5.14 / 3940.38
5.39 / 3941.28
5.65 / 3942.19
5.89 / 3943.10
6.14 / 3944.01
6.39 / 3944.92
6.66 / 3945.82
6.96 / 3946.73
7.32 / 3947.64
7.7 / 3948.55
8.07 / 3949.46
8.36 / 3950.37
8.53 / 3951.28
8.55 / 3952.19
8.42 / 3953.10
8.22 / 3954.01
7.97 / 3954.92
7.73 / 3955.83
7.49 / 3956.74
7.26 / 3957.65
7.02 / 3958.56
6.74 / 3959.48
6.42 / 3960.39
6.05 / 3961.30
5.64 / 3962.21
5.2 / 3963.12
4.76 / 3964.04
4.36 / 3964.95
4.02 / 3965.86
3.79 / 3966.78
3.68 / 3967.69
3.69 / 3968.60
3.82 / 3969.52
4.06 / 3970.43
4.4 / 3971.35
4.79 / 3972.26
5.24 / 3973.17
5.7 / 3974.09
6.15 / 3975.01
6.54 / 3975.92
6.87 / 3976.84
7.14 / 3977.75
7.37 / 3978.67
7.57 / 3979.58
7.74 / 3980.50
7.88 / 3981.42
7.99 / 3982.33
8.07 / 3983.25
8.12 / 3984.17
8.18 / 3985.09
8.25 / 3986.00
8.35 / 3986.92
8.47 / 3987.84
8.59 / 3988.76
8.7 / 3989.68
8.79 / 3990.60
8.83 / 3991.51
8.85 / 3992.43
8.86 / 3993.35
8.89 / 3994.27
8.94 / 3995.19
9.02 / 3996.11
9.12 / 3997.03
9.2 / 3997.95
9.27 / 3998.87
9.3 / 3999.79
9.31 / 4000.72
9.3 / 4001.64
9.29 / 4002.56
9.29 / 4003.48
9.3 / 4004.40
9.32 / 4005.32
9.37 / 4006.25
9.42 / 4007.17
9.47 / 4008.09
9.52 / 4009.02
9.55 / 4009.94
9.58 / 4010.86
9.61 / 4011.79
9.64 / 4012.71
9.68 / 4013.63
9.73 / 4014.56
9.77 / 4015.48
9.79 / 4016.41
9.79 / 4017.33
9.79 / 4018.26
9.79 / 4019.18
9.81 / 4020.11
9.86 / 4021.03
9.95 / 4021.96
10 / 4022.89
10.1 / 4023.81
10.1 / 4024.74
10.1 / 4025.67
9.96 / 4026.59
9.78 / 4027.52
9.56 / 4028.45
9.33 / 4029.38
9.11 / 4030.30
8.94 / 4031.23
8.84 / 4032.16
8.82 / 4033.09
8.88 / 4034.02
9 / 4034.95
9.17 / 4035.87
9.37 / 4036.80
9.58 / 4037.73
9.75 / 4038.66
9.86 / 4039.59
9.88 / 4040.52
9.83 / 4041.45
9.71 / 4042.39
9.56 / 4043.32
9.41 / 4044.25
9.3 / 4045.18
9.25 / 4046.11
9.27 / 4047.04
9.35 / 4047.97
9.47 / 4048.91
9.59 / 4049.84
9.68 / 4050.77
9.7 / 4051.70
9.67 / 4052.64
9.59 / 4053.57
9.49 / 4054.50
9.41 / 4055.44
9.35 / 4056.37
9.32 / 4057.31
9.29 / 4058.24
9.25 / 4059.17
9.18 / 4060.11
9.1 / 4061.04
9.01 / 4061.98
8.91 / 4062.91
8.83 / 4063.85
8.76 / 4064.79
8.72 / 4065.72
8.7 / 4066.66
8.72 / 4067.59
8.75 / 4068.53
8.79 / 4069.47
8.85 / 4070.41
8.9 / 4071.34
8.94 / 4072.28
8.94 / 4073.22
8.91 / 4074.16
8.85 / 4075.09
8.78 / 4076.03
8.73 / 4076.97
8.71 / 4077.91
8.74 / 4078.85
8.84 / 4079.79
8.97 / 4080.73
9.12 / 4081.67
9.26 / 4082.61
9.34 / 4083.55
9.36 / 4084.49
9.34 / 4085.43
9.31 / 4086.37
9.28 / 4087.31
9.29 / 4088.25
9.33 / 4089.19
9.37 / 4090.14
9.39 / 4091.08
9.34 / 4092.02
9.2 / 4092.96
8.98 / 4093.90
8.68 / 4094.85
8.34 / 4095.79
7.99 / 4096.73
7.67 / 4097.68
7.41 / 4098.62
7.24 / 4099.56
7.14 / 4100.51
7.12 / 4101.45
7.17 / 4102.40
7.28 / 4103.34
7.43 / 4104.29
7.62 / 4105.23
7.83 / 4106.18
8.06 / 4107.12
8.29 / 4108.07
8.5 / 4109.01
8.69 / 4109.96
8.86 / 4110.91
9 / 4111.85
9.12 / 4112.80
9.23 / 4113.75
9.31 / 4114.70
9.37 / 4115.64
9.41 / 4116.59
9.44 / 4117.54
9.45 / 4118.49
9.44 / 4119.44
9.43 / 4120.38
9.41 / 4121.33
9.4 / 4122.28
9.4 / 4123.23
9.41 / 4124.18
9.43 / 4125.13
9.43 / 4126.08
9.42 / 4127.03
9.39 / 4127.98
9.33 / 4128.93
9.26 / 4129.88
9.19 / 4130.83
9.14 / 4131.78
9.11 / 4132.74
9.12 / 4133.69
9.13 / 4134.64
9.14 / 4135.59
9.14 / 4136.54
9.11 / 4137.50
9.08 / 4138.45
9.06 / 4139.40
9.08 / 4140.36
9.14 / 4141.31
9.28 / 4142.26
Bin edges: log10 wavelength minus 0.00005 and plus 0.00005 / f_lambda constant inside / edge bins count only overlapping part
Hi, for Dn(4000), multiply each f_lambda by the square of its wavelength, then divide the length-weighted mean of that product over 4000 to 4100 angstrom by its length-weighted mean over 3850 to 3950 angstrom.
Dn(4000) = 1.59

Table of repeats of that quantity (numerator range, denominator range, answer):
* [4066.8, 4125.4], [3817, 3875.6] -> 1.81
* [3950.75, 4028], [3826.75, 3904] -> 1.48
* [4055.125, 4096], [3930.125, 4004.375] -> 1.40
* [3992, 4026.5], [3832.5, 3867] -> 1.87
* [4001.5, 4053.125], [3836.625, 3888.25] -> 1.76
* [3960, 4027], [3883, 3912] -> 1.31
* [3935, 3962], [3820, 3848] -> 1.46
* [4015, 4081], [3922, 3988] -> 1.59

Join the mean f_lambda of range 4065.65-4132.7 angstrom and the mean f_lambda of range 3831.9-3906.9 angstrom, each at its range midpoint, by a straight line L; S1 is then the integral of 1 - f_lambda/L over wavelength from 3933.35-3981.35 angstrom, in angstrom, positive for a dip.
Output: 6.9 angstrom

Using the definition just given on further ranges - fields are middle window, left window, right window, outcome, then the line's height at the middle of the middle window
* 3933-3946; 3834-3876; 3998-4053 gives 4.6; 7.63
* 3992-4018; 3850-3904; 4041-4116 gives -4.8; 7.9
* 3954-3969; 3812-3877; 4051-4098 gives 3.1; 7.33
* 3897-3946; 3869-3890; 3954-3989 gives -1.4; 6.19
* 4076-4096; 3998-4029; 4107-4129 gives 0.5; 9.33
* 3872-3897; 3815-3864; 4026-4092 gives 0.6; 6.09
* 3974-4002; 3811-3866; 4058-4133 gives -3.2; 7.41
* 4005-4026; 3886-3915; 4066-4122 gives -4.9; 7.9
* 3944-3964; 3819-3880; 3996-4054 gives 1.8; 7.92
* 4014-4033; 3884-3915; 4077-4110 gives -4.5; 7.82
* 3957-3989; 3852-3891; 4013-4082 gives 6.9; 7.97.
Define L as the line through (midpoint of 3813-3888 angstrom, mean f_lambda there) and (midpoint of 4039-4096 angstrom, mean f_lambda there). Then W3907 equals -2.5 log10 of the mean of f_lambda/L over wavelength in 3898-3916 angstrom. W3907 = -0.13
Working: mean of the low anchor 5.58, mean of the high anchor 9.18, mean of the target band 7.33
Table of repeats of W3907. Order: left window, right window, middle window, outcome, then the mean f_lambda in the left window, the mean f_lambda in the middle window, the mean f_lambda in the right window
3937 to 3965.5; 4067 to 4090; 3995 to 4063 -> -0.18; 6.55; 9.47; 9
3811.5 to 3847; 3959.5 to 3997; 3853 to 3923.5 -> -0.16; 4.97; 6.59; 6.78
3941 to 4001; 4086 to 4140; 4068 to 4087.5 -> -0.07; 7.1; 8.98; 8.83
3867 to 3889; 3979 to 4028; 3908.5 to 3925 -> -0.10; 6.07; 7.68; 9.19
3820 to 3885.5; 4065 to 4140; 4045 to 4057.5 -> -0.16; 5.59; 9.46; 8.85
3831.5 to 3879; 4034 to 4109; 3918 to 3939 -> 0.22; 5.73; 5.55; 8.92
